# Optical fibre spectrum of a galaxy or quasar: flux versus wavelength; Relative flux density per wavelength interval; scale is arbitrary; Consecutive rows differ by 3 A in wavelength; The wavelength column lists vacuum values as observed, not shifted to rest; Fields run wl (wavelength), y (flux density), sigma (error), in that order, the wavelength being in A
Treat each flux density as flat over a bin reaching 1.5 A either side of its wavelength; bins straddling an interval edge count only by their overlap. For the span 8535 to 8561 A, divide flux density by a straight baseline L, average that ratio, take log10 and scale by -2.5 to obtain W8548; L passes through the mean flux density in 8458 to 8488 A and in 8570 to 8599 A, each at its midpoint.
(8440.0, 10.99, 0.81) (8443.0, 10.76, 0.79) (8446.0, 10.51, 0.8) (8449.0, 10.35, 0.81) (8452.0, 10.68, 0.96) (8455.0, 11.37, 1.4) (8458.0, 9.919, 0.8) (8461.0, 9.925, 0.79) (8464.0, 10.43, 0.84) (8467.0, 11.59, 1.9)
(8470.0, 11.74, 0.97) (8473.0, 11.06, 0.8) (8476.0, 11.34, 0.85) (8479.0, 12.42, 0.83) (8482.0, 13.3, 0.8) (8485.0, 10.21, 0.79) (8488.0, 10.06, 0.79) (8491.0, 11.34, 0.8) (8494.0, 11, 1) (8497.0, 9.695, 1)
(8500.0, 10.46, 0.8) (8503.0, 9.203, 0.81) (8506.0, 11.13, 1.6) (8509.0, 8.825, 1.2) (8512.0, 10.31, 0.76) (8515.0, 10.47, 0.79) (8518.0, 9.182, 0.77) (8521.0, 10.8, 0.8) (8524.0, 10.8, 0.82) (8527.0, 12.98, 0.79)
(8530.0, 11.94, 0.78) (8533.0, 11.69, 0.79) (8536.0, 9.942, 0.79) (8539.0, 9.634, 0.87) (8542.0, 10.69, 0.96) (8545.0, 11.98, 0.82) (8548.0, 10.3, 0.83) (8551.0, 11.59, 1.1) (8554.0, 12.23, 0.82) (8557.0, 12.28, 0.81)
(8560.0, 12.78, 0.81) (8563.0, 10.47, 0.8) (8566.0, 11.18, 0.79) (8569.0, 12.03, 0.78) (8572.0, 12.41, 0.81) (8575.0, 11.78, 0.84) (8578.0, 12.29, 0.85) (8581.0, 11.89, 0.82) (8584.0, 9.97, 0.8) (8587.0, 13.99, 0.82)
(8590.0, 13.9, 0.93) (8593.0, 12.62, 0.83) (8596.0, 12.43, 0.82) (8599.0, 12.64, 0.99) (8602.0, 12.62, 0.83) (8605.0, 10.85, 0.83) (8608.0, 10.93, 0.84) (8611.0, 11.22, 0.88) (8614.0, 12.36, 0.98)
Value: 0.07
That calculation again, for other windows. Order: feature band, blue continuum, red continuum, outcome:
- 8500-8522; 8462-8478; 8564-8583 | 0.15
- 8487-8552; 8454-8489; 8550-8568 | 0.08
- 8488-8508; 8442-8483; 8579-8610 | 0.10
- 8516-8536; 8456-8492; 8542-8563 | 0.04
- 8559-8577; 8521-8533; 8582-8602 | 0.05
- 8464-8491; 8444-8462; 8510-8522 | -0.11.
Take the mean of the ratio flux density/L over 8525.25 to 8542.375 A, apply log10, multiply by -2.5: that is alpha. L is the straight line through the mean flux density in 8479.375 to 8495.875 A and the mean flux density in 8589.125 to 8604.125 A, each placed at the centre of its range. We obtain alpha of 0.06 mag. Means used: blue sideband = 11.2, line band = 11.2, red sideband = 12.7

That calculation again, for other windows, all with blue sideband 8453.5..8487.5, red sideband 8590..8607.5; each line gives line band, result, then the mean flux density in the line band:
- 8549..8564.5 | 0.01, 11.8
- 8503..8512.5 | 0.16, 9.93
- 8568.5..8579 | 0.00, 12.1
